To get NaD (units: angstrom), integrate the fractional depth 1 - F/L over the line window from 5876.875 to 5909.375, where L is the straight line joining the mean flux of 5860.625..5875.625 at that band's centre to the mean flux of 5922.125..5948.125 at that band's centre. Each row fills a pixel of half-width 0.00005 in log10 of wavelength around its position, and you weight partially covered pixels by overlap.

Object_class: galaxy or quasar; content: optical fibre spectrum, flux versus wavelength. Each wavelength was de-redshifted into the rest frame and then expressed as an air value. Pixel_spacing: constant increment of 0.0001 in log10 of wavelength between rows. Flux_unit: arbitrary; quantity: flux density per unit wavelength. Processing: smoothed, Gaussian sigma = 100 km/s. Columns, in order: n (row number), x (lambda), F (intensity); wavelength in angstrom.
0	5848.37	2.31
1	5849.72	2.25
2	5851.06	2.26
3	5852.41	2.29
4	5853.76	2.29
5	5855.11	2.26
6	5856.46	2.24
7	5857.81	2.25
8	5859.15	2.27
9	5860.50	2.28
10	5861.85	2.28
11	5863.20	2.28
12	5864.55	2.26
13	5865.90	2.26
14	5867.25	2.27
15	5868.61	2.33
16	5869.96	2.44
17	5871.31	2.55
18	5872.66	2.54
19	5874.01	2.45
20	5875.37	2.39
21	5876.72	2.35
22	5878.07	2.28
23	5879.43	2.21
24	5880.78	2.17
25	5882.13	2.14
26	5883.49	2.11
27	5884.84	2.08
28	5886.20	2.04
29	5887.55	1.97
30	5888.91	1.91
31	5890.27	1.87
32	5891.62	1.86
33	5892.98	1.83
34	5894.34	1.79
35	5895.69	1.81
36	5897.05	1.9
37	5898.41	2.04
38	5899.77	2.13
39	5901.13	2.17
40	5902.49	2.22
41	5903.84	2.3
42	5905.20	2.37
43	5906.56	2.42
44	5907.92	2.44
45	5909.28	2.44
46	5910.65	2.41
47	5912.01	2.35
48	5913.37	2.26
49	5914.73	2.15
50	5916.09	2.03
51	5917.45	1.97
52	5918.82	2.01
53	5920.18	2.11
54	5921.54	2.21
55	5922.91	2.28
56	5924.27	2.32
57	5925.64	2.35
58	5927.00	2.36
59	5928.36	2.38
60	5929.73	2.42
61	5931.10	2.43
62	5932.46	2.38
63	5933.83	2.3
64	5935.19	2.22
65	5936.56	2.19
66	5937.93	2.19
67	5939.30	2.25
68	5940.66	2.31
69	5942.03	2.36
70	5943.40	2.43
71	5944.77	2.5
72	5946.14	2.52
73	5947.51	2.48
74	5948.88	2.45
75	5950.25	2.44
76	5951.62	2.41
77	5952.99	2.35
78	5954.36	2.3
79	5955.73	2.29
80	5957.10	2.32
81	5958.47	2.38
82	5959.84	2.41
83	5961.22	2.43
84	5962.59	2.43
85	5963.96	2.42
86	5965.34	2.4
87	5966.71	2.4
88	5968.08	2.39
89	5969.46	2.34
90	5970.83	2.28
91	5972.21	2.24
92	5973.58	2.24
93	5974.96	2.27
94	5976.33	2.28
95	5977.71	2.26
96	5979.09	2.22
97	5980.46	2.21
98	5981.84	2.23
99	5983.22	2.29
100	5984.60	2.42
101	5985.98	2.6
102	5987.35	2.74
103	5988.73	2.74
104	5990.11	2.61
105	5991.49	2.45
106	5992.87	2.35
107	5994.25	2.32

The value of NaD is 3.53 angstrom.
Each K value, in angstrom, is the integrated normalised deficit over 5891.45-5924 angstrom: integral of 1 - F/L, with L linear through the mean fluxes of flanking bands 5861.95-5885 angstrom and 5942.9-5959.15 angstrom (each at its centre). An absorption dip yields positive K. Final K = 2.73 angstrom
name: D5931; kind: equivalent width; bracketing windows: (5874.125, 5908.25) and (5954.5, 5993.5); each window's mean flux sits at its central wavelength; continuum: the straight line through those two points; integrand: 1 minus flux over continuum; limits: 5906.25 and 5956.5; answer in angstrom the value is -1.64 angstrom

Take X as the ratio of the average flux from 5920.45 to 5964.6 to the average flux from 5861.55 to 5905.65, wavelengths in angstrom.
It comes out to 1.1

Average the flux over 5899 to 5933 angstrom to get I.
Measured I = 2.28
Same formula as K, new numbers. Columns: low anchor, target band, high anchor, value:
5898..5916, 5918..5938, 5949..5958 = 0.3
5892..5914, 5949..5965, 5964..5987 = -0.7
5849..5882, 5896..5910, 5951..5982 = 0.5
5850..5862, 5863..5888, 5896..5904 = -0.9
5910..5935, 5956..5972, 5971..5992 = -0.2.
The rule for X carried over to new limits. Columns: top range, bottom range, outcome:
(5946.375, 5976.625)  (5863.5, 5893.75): 1.08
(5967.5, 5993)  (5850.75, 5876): 1.02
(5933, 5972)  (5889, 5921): 1.11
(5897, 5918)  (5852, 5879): 0.96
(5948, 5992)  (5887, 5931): 1.10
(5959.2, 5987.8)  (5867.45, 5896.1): 1.09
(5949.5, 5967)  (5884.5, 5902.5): 1.22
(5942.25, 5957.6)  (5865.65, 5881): 1.02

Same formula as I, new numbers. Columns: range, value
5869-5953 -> 2.24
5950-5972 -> 2.37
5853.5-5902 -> 2.17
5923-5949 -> 2.36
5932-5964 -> 2.36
